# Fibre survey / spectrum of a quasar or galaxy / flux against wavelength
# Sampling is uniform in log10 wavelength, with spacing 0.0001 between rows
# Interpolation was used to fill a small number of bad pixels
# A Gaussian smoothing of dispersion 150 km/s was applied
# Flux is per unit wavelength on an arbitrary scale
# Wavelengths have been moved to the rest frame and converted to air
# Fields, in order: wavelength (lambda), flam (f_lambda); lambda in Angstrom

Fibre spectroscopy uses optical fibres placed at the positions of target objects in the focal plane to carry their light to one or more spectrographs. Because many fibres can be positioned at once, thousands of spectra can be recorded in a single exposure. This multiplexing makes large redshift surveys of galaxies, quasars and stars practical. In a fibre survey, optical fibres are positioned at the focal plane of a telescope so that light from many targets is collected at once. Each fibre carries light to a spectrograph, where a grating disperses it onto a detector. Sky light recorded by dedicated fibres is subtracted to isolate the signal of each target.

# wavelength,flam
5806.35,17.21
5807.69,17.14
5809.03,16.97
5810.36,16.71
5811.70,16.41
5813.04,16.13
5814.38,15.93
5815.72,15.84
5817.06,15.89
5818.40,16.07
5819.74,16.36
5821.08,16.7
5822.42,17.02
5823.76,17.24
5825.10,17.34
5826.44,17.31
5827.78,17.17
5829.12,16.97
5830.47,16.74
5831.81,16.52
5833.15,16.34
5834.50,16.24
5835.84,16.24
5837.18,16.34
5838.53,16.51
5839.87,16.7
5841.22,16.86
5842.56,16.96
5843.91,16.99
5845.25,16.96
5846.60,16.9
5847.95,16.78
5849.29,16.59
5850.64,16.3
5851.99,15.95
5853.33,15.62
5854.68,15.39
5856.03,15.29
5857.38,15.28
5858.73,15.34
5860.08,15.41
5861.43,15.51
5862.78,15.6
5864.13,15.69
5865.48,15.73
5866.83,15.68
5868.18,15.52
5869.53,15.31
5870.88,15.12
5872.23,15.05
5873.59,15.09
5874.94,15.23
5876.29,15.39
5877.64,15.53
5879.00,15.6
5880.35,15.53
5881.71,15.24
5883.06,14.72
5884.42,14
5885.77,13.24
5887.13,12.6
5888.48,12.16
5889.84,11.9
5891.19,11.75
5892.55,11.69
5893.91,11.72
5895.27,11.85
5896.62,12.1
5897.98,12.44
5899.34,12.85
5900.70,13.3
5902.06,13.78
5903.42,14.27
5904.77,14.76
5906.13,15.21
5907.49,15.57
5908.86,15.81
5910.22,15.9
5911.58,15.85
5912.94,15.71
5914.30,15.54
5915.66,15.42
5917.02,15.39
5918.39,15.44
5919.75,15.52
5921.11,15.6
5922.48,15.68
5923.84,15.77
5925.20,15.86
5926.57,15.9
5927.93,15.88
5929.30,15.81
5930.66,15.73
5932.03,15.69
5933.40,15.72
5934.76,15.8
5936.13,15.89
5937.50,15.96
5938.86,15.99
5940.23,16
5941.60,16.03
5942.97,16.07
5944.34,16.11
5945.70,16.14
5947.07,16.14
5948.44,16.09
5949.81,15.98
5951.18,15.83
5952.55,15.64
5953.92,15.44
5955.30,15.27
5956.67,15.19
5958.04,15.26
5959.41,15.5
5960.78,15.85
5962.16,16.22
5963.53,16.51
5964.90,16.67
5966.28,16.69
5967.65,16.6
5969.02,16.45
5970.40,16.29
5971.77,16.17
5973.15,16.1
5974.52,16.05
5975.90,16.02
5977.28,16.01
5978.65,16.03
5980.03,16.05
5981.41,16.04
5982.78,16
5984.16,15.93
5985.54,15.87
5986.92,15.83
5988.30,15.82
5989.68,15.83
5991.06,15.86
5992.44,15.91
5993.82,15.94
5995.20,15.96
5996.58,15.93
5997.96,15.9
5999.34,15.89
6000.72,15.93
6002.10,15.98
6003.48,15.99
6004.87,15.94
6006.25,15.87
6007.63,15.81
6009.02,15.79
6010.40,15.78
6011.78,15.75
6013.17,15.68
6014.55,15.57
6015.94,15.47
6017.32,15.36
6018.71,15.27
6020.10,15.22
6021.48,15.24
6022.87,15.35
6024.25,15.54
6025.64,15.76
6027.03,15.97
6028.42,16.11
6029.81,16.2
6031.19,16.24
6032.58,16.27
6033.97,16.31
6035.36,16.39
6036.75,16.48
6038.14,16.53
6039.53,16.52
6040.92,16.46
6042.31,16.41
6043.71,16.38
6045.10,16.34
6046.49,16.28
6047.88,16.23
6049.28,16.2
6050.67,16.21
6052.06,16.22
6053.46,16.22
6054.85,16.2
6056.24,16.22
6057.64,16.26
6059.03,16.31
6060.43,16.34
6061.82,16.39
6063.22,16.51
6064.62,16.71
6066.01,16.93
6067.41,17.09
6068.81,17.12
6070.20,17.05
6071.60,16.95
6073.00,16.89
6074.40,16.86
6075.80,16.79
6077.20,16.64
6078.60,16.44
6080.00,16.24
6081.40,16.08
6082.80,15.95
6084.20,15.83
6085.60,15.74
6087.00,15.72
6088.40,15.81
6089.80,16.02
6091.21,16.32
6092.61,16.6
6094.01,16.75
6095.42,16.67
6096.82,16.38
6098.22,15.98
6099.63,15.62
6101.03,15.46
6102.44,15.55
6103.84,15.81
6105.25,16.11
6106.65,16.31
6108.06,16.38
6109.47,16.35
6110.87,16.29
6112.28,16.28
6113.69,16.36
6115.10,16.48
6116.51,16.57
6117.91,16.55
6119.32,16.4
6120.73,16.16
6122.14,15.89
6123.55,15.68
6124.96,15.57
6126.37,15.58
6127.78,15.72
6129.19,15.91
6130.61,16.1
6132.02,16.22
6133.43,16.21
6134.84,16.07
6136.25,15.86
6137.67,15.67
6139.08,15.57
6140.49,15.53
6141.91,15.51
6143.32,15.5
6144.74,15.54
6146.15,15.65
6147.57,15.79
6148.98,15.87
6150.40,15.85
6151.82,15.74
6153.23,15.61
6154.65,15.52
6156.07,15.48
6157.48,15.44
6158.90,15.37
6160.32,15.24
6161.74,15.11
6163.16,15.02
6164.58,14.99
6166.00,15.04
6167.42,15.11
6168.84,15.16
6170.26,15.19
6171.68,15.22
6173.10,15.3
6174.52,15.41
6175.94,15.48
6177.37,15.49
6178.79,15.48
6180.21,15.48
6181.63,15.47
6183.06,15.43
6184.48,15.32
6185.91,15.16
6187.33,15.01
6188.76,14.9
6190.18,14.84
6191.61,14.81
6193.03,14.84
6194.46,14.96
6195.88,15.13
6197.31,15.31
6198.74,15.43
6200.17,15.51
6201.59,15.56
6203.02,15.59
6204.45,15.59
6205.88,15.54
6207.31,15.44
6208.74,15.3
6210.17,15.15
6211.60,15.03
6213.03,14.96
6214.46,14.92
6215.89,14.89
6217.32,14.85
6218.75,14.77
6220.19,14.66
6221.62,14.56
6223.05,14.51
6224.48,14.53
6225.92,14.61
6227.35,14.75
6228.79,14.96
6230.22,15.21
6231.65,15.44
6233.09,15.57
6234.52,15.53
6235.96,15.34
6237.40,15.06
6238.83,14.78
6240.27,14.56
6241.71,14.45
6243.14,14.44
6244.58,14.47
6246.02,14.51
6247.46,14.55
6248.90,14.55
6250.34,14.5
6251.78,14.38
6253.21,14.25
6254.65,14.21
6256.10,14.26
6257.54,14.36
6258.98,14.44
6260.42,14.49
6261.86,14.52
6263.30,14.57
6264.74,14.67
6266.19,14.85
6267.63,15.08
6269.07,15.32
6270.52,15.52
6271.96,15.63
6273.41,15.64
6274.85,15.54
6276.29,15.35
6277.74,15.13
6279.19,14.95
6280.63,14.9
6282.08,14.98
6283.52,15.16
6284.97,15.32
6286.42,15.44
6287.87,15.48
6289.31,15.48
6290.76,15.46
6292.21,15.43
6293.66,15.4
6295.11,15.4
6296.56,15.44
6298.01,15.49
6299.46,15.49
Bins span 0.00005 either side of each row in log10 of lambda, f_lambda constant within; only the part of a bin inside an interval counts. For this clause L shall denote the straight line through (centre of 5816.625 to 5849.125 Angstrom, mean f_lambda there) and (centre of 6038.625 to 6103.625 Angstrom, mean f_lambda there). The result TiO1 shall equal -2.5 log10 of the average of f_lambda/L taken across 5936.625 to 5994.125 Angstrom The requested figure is 0.04 mag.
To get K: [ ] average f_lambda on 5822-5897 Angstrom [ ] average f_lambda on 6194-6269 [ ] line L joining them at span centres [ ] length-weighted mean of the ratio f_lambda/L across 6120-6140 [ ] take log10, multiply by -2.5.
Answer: -0.06 mag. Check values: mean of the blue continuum 15.4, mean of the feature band 15.9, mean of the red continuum 14.9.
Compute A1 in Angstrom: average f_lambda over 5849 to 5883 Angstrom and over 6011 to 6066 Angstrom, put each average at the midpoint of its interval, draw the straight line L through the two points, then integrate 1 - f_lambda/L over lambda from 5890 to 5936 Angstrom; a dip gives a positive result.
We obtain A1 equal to 2.8 Angstrom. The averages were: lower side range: 15.5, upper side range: 16.1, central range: 14.7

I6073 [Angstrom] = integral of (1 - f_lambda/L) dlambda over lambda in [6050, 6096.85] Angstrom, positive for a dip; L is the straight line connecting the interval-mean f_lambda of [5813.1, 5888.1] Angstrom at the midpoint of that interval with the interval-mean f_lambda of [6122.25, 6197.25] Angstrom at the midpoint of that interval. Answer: -2.56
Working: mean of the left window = 15.9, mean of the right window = 15.4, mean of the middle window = 16.4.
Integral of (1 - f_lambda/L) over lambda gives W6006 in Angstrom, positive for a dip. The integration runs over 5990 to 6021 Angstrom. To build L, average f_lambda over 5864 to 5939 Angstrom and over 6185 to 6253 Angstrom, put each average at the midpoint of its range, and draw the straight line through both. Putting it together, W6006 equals -1.95 Angstrom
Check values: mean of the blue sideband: 14.8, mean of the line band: 15.8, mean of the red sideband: 15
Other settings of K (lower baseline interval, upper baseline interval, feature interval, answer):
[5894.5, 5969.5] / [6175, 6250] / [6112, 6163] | -0.05 mag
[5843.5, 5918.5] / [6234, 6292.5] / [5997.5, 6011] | -0.07 mag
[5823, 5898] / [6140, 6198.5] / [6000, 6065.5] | -0.05 mag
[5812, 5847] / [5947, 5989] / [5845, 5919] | 0.11 mag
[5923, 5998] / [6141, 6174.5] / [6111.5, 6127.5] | -0.04 mag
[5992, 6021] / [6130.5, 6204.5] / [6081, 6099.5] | -0.04 mag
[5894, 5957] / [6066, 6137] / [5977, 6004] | -0.02 mag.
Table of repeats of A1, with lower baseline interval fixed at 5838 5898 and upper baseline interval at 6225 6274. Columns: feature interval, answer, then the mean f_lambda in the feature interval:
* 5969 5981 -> -1.0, 16.1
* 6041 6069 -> -2.9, 16.4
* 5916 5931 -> -0.7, 15.7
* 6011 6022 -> -0.4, 15.5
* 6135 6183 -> -2.0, 15.5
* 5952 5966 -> -0.8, 15.8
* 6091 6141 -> -4.1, 16.1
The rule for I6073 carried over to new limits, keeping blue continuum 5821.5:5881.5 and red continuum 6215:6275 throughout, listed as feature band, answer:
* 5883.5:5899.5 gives 3.6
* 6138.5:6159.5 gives -0.7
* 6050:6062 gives -0.6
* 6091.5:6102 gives -0.6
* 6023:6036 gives -0.5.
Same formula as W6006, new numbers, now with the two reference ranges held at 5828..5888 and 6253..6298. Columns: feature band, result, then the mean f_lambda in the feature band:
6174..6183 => -0.1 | 15.5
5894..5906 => 1.9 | 13.2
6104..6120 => -1.1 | 16.4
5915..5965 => -0.6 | 15.8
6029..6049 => -1.2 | 16.4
